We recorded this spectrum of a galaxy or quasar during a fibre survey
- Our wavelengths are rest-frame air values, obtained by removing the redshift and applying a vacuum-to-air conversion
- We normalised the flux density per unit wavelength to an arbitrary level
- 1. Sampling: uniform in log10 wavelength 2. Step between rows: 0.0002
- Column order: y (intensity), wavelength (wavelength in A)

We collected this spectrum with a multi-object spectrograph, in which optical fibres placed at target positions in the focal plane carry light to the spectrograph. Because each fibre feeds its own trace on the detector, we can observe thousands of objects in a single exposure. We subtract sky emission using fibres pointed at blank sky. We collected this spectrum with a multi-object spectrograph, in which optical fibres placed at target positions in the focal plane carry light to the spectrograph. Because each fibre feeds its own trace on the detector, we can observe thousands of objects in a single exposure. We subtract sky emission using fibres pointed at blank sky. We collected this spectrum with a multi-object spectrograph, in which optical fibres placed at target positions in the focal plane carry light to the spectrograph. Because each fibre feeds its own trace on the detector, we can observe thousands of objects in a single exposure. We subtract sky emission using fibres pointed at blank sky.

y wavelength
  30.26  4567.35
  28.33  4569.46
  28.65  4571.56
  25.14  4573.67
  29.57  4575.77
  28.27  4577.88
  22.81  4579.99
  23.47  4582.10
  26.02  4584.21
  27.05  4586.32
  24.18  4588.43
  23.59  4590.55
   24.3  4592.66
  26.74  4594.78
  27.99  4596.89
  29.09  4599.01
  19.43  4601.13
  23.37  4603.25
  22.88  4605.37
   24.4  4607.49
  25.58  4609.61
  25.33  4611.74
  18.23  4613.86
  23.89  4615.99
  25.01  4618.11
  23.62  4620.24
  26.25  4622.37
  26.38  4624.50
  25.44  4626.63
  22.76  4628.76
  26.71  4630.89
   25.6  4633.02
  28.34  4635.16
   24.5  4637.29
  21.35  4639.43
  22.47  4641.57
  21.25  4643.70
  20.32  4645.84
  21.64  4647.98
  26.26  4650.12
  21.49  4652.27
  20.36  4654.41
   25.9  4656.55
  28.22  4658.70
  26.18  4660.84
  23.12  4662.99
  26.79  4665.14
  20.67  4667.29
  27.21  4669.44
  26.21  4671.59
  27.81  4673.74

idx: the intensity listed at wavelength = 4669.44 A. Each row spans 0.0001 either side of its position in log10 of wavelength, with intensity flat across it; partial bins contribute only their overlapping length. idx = 27.21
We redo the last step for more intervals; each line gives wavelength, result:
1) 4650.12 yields 26.26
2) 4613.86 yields 18.23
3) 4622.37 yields 26.25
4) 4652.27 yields 21.49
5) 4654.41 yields 20.36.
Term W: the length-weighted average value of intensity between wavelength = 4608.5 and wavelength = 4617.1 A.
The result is 23.3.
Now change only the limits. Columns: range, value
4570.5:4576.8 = 27.8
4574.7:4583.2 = 26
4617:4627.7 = 25.3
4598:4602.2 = 24.2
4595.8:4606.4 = 24.6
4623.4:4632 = 25.3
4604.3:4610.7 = 24.3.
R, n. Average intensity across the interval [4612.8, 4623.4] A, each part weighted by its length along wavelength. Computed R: 23.4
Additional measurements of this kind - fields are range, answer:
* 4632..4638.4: 26.1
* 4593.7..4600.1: 27.9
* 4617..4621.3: 24.3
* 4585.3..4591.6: 24.9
